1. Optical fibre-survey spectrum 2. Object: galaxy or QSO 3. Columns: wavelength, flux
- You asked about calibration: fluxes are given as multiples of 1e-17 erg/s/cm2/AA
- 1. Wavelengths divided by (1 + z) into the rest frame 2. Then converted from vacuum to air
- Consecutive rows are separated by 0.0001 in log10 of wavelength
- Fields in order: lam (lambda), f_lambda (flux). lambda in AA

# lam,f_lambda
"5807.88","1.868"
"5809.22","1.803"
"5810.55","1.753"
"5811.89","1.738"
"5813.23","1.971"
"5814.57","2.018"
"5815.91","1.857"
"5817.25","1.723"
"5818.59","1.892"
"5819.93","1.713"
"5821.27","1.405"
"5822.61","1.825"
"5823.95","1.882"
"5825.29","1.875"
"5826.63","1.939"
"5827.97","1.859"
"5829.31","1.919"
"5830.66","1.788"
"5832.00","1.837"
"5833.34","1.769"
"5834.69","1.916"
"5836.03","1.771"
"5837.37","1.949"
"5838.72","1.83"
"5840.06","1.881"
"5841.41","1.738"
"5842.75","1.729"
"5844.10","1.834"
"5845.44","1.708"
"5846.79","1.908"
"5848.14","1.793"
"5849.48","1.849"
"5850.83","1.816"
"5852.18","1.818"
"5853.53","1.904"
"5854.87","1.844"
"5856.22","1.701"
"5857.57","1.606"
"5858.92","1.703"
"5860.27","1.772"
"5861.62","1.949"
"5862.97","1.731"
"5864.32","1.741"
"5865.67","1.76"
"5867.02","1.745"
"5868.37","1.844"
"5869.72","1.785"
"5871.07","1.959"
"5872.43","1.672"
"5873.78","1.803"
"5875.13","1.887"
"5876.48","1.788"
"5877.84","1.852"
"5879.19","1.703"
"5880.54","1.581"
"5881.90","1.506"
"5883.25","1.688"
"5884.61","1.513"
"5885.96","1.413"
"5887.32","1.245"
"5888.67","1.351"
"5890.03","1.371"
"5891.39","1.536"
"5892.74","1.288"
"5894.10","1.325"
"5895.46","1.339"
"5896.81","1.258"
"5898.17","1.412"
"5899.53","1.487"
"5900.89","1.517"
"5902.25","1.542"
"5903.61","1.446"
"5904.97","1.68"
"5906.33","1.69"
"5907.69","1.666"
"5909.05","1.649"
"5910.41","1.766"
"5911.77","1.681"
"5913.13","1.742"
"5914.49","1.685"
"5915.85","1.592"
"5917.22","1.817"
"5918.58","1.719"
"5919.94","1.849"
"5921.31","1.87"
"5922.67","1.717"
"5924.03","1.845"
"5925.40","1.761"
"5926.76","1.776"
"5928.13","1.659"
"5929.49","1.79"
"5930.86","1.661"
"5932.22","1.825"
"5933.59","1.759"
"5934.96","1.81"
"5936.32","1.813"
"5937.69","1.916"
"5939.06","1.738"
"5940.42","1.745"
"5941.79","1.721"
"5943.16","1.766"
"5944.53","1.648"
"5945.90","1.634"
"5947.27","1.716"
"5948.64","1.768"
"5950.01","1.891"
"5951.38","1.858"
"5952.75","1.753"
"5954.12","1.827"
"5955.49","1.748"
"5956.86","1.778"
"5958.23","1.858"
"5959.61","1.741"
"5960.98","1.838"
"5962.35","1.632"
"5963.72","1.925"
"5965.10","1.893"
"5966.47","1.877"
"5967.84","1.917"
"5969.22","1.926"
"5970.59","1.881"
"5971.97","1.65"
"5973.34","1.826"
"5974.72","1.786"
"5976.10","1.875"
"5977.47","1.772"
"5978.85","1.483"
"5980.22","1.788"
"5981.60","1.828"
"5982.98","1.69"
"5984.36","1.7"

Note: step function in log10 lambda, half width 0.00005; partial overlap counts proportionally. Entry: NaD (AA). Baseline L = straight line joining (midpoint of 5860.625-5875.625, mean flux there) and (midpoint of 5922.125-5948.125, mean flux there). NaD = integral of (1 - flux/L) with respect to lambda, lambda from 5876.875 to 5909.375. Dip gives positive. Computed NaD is 5.1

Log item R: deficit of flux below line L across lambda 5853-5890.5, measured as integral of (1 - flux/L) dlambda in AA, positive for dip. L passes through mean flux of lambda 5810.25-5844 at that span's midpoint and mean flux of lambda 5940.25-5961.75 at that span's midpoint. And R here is 2.3 AA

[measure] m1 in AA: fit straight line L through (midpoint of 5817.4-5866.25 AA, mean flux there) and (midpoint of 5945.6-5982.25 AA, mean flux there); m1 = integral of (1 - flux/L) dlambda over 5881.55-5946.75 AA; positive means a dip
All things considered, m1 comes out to 6.1 AA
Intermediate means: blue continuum 1.8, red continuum 1.8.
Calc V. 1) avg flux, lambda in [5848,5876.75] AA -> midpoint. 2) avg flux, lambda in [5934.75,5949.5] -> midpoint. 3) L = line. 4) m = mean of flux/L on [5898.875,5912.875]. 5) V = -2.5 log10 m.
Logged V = 0.10 mag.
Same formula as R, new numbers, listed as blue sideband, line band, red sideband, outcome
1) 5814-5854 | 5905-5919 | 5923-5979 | 0.77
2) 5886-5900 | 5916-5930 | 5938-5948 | -1.77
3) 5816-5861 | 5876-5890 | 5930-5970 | 1.93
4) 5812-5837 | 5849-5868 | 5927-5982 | 0.38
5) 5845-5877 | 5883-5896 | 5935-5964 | 2.84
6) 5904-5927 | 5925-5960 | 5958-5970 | 0.52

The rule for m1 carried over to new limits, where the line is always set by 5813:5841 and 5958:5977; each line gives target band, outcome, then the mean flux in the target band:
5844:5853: 0.08 AA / 1.82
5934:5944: 0.25 AA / 1.78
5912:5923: 0.51 AA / 1.75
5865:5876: 0.16 AA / 1.81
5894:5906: 2.45 AA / 1.46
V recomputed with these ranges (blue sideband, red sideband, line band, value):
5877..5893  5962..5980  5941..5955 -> -0.02 mag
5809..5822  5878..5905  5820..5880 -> -0.11 mag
